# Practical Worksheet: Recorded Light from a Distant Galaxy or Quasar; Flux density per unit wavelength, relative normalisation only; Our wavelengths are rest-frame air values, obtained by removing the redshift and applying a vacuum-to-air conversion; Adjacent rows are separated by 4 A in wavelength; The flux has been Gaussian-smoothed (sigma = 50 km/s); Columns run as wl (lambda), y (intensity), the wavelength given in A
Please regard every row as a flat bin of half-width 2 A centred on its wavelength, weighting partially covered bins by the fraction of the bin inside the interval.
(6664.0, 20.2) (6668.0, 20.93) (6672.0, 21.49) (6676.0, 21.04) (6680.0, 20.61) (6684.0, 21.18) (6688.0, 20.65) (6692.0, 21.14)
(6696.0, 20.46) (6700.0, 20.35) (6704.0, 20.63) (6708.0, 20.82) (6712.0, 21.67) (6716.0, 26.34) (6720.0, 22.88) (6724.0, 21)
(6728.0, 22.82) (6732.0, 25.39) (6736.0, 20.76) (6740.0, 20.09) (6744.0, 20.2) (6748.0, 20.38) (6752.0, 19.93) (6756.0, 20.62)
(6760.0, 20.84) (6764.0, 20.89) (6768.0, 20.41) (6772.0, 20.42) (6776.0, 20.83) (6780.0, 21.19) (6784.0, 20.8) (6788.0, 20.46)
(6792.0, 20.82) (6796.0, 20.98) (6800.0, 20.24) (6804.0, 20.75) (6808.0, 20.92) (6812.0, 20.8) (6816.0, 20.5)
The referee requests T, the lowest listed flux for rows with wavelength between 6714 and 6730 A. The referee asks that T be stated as 21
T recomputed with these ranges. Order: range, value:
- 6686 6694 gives 20.65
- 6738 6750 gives 20.09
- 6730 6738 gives 20.76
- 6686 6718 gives 20.35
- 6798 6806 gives 20.24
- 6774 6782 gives 20.83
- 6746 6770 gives 19.93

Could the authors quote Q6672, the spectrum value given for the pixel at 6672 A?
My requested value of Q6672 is 21.49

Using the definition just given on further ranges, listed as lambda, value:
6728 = 22.82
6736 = 20.76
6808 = 20.92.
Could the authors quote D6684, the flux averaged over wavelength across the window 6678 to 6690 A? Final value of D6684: 20.8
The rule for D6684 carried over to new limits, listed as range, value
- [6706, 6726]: 22.5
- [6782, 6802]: 20.7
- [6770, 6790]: 20.7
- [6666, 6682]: 21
